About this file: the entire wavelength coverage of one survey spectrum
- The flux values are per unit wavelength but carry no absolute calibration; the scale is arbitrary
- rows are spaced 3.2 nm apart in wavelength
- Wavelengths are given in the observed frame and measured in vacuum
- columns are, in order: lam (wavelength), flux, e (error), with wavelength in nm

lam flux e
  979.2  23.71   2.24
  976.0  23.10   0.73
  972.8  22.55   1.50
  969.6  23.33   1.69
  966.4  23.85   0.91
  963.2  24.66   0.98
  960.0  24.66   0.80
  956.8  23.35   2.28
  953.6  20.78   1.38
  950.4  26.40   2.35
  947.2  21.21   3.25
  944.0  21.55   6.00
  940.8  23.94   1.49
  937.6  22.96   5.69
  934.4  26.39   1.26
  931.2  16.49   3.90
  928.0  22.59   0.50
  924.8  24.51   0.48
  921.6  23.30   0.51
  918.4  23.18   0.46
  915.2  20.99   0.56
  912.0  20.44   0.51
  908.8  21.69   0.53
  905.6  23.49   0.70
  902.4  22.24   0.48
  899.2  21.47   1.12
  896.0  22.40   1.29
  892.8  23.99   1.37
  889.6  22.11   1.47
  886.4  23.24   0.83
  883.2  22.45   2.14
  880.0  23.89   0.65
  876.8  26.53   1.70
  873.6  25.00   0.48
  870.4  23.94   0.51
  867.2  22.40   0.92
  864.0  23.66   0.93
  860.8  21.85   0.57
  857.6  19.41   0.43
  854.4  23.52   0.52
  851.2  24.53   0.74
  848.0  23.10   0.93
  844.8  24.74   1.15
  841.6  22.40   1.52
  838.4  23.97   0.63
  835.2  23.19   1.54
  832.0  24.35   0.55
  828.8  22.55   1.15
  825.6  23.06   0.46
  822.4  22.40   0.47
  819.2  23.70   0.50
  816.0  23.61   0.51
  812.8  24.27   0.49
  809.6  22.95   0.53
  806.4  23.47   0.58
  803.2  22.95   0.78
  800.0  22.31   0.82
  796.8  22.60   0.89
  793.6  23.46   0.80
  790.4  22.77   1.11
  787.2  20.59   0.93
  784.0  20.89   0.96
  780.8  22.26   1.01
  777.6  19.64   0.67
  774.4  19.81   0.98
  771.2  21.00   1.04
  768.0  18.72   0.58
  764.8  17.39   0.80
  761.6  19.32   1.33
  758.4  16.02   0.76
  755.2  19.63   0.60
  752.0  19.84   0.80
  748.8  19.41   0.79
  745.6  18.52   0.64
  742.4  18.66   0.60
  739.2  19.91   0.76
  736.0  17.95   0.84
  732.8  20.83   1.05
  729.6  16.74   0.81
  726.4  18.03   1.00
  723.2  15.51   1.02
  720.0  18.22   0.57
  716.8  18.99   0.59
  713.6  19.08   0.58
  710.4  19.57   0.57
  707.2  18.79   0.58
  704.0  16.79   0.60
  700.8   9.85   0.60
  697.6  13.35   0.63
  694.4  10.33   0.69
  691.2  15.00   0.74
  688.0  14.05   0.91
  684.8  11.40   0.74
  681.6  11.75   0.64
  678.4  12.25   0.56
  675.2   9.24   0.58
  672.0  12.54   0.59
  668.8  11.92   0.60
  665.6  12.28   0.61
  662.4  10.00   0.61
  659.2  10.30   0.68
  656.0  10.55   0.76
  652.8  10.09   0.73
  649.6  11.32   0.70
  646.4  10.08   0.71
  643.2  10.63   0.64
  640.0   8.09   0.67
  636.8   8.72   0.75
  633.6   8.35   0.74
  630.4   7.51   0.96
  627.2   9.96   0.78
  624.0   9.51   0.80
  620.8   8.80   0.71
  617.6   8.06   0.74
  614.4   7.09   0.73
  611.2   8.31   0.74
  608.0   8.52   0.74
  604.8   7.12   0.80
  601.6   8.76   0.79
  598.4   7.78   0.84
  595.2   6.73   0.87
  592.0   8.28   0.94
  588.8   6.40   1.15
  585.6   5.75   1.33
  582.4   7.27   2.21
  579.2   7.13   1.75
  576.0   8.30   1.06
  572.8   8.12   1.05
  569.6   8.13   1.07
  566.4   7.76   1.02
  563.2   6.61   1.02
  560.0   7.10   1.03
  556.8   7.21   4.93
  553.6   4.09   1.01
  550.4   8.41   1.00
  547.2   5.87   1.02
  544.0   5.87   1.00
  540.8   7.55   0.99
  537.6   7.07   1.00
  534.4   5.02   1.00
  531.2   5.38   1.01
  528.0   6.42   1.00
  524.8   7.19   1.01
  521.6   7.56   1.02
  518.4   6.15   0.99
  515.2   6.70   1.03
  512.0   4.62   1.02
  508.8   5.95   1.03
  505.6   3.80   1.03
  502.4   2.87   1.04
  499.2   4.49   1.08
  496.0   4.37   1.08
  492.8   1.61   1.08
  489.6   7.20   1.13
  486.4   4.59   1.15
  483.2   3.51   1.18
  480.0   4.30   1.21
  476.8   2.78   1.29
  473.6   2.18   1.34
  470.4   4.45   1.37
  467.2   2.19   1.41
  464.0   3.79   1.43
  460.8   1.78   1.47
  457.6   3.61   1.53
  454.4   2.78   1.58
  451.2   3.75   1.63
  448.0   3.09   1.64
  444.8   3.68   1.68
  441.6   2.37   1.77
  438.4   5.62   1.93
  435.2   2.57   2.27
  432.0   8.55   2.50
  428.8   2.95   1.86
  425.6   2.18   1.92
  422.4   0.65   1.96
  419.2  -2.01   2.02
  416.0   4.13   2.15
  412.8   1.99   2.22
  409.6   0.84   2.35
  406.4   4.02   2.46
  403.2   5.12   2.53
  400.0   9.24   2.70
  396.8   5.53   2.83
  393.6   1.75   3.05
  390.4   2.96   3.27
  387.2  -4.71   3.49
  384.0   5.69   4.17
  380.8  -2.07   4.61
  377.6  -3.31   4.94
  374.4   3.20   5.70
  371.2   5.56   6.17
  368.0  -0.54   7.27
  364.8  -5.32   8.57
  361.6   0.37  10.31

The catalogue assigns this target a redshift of 0.764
